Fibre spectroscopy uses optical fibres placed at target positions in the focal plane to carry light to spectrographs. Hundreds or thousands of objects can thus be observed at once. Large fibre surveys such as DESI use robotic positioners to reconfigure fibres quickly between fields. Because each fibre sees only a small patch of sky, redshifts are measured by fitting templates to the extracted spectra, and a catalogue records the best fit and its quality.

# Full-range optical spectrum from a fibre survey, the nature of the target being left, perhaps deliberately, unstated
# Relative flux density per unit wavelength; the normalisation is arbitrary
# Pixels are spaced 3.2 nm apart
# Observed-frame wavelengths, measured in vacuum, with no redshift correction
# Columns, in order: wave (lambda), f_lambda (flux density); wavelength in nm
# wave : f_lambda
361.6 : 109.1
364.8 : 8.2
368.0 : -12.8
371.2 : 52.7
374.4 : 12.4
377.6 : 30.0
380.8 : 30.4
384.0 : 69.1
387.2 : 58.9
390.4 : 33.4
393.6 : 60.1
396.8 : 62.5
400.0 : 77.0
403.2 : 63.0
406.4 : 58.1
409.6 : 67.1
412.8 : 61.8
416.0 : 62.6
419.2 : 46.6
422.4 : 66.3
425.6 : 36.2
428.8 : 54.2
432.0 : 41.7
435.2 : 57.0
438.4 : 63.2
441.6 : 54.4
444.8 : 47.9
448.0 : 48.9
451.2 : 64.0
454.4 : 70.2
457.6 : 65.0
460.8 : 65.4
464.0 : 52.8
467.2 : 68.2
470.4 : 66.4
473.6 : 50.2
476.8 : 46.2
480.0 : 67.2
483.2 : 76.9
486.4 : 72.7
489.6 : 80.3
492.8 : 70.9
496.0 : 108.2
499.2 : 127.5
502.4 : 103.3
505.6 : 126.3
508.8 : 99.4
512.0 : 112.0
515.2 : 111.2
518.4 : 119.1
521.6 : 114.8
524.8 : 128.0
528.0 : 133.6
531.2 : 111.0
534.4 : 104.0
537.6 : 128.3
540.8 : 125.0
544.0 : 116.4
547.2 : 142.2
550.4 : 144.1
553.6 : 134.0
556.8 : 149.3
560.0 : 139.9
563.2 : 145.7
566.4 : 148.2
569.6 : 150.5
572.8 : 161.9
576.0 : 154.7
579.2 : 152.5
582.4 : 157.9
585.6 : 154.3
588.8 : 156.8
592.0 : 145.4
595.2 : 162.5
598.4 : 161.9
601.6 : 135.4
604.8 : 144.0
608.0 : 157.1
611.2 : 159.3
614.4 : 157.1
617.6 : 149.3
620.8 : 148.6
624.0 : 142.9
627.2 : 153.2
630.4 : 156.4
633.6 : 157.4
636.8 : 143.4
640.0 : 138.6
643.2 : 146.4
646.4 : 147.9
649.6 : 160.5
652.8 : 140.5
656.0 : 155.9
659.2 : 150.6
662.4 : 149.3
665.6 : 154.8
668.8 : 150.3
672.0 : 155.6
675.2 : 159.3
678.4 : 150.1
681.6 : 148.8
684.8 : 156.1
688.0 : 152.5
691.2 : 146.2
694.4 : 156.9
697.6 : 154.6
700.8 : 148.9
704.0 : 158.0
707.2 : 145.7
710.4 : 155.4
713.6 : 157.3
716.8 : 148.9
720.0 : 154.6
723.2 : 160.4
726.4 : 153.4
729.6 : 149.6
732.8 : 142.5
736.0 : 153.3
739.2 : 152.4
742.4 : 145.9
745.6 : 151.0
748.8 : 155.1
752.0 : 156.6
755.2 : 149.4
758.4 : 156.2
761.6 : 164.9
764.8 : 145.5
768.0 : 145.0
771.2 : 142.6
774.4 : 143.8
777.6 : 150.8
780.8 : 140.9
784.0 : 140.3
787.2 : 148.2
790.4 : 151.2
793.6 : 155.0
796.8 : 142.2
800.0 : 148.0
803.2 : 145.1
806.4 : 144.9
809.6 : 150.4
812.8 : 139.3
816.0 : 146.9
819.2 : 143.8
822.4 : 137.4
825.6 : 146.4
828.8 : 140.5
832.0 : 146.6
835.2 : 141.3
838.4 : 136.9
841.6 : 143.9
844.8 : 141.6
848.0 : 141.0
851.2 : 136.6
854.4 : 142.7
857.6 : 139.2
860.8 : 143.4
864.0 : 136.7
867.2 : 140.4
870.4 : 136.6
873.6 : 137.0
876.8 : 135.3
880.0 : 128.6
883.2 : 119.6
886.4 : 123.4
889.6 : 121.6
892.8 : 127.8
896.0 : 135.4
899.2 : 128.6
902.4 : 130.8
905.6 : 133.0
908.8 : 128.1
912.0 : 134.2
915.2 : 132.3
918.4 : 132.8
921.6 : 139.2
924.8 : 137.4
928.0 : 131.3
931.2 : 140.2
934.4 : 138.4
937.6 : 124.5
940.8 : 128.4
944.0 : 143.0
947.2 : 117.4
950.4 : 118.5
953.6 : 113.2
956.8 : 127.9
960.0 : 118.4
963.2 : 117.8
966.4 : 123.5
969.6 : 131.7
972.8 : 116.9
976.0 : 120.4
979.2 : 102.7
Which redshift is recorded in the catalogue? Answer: 0.239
